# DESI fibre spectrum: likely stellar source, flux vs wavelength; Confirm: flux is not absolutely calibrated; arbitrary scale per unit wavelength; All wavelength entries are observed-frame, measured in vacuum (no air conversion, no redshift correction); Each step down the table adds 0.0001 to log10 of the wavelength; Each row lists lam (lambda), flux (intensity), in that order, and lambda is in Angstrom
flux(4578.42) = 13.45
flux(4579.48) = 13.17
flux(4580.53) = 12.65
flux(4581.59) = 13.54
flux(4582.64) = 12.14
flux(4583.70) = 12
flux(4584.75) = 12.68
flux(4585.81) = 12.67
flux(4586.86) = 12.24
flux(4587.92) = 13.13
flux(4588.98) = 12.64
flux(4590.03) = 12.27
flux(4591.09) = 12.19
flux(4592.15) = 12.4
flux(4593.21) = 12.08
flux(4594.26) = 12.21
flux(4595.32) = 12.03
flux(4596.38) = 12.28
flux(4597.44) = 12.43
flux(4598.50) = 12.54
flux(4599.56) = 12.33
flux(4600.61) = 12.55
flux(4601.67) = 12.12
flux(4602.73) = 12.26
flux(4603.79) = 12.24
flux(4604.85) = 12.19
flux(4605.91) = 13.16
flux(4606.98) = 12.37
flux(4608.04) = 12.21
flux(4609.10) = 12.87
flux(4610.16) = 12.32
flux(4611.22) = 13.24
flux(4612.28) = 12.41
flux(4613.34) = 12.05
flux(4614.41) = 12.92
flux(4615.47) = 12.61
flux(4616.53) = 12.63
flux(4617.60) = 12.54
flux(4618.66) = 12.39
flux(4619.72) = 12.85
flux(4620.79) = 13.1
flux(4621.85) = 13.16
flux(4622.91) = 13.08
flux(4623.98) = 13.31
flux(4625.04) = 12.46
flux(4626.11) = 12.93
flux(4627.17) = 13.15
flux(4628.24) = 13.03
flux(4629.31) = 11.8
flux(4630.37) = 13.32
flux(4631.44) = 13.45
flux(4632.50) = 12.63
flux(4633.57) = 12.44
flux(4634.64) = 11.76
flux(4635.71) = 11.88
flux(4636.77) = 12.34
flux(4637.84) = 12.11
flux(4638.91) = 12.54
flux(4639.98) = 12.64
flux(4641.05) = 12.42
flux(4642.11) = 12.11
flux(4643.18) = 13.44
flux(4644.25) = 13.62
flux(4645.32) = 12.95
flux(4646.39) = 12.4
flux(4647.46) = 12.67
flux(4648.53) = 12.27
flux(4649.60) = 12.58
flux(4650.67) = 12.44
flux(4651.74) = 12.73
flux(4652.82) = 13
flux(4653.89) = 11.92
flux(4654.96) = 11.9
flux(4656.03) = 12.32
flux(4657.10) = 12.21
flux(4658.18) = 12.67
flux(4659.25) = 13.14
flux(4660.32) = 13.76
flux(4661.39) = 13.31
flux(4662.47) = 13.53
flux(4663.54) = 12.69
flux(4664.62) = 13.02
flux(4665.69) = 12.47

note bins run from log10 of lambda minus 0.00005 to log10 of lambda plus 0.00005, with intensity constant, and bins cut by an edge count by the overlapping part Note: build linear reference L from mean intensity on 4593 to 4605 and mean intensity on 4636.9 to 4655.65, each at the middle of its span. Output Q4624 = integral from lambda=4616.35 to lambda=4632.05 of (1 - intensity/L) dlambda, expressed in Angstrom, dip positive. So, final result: -0.6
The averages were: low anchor 12.3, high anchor 12.6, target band 12.9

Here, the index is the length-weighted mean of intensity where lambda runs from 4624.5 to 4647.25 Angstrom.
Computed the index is 12.6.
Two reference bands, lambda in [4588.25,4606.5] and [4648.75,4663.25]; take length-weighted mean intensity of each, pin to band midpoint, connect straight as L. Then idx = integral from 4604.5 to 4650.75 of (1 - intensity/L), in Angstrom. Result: -0.4 Angstrom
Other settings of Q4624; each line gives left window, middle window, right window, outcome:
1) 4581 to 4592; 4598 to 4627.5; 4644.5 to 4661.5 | -0.1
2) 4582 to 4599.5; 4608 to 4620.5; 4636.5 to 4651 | -0.1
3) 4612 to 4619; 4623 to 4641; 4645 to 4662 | -0.1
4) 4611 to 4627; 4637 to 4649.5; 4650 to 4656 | -0.1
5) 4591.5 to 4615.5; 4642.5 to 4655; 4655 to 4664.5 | 0.1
